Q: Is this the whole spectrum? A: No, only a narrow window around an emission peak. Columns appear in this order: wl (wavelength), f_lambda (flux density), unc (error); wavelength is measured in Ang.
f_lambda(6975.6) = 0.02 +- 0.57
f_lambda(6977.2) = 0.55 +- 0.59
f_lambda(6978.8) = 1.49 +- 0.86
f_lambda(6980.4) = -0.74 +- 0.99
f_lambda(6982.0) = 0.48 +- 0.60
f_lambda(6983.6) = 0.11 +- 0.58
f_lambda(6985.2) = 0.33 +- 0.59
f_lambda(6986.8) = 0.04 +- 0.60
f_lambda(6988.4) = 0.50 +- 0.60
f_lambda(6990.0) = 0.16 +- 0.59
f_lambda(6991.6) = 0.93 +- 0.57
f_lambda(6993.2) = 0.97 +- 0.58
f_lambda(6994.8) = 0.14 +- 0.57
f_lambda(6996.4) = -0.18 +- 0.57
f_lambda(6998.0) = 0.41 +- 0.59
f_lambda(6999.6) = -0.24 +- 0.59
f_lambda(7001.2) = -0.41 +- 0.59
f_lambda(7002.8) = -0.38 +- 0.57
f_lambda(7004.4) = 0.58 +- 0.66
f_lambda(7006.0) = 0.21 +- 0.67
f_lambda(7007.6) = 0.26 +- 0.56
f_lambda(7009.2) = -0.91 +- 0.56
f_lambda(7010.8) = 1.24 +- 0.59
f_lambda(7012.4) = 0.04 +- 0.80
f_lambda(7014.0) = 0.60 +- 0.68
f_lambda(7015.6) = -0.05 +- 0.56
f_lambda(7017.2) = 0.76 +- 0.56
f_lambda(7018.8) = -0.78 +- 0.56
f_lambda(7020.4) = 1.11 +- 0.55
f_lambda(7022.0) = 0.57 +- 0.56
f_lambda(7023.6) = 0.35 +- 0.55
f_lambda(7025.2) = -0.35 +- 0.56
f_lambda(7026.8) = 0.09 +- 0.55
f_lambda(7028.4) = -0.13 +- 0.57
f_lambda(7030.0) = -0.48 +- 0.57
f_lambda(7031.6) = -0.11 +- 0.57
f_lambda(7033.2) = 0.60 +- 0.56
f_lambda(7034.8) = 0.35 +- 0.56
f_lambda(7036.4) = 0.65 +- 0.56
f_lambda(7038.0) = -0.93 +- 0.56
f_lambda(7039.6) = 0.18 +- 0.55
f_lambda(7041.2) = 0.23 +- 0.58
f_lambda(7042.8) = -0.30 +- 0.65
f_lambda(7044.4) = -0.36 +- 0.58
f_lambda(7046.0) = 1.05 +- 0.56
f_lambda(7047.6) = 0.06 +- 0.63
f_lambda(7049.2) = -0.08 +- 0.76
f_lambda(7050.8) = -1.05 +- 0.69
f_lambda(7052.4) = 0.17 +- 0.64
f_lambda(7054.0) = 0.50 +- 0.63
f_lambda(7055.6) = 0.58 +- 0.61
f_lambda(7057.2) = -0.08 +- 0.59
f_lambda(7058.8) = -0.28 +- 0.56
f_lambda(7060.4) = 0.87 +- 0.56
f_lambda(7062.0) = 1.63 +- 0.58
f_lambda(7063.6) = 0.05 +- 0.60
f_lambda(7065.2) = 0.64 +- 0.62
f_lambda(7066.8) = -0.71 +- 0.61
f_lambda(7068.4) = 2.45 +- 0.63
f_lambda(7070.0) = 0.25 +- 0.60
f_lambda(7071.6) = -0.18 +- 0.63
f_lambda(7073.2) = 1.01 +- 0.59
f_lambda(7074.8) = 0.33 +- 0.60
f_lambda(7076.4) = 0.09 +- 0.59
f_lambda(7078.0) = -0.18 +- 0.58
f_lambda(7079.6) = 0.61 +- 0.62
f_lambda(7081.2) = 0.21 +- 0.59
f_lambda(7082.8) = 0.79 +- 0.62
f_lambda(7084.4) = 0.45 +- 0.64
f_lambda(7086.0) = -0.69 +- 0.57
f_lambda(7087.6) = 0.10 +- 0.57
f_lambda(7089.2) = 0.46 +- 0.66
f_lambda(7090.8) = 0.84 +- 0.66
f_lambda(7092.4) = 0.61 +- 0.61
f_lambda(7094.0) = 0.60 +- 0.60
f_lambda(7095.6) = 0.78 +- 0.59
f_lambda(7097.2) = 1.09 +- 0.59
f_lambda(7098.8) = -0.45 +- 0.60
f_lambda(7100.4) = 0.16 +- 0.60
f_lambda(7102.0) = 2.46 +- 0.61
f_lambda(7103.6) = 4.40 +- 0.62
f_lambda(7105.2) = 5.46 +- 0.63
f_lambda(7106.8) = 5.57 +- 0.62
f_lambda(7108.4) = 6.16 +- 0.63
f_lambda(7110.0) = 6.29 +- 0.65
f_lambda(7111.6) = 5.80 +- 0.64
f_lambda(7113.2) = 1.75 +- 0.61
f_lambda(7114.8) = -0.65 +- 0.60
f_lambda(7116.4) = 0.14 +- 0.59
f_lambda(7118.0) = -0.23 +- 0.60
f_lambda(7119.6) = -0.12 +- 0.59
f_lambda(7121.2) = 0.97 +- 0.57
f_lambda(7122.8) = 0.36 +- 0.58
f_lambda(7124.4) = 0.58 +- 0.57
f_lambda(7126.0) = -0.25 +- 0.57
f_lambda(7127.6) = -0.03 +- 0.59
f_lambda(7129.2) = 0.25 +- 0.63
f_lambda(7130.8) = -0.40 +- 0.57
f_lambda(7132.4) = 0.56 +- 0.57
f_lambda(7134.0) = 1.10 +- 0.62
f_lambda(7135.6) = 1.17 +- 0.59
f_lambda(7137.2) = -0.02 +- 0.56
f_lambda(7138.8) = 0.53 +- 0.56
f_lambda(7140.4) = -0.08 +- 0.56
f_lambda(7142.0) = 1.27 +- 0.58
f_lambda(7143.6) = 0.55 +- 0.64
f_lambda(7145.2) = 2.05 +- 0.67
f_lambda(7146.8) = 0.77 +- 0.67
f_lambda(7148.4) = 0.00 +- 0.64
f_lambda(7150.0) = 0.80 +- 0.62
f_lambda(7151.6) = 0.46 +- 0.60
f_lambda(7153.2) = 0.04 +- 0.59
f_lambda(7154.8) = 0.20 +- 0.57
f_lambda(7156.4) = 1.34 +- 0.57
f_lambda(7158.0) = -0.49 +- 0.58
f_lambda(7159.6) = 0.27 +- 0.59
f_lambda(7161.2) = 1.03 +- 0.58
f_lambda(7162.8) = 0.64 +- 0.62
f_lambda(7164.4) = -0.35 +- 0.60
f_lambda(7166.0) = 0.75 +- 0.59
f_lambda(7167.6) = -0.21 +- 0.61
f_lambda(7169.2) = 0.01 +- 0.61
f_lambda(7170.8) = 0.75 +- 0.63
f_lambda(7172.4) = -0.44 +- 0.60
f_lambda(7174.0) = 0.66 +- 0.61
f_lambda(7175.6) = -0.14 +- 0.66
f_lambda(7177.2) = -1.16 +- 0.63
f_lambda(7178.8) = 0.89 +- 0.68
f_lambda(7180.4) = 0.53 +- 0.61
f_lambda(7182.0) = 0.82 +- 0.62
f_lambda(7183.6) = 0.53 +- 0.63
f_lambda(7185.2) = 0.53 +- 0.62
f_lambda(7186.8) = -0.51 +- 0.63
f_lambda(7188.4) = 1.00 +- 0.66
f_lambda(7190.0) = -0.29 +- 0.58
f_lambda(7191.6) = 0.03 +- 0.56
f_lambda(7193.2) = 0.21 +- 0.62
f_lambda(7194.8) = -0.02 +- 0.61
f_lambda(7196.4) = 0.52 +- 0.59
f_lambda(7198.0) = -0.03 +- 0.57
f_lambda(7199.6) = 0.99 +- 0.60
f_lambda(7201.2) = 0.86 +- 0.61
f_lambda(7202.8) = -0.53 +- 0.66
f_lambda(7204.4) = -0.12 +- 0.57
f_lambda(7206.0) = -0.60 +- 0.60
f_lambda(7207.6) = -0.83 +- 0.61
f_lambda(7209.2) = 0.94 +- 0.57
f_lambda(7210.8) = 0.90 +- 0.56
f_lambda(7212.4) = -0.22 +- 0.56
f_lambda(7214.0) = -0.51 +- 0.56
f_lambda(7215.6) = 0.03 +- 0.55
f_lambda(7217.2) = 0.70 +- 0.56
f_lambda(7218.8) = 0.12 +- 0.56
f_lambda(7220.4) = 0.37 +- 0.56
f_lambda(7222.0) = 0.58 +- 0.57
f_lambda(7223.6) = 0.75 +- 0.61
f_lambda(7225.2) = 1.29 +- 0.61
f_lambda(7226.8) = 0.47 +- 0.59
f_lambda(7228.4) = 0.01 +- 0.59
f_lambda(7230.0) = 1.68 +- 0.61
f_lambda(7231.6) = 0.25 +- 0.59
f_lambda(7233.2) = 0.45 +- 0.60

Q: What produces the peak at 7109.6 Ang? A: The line [O II]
